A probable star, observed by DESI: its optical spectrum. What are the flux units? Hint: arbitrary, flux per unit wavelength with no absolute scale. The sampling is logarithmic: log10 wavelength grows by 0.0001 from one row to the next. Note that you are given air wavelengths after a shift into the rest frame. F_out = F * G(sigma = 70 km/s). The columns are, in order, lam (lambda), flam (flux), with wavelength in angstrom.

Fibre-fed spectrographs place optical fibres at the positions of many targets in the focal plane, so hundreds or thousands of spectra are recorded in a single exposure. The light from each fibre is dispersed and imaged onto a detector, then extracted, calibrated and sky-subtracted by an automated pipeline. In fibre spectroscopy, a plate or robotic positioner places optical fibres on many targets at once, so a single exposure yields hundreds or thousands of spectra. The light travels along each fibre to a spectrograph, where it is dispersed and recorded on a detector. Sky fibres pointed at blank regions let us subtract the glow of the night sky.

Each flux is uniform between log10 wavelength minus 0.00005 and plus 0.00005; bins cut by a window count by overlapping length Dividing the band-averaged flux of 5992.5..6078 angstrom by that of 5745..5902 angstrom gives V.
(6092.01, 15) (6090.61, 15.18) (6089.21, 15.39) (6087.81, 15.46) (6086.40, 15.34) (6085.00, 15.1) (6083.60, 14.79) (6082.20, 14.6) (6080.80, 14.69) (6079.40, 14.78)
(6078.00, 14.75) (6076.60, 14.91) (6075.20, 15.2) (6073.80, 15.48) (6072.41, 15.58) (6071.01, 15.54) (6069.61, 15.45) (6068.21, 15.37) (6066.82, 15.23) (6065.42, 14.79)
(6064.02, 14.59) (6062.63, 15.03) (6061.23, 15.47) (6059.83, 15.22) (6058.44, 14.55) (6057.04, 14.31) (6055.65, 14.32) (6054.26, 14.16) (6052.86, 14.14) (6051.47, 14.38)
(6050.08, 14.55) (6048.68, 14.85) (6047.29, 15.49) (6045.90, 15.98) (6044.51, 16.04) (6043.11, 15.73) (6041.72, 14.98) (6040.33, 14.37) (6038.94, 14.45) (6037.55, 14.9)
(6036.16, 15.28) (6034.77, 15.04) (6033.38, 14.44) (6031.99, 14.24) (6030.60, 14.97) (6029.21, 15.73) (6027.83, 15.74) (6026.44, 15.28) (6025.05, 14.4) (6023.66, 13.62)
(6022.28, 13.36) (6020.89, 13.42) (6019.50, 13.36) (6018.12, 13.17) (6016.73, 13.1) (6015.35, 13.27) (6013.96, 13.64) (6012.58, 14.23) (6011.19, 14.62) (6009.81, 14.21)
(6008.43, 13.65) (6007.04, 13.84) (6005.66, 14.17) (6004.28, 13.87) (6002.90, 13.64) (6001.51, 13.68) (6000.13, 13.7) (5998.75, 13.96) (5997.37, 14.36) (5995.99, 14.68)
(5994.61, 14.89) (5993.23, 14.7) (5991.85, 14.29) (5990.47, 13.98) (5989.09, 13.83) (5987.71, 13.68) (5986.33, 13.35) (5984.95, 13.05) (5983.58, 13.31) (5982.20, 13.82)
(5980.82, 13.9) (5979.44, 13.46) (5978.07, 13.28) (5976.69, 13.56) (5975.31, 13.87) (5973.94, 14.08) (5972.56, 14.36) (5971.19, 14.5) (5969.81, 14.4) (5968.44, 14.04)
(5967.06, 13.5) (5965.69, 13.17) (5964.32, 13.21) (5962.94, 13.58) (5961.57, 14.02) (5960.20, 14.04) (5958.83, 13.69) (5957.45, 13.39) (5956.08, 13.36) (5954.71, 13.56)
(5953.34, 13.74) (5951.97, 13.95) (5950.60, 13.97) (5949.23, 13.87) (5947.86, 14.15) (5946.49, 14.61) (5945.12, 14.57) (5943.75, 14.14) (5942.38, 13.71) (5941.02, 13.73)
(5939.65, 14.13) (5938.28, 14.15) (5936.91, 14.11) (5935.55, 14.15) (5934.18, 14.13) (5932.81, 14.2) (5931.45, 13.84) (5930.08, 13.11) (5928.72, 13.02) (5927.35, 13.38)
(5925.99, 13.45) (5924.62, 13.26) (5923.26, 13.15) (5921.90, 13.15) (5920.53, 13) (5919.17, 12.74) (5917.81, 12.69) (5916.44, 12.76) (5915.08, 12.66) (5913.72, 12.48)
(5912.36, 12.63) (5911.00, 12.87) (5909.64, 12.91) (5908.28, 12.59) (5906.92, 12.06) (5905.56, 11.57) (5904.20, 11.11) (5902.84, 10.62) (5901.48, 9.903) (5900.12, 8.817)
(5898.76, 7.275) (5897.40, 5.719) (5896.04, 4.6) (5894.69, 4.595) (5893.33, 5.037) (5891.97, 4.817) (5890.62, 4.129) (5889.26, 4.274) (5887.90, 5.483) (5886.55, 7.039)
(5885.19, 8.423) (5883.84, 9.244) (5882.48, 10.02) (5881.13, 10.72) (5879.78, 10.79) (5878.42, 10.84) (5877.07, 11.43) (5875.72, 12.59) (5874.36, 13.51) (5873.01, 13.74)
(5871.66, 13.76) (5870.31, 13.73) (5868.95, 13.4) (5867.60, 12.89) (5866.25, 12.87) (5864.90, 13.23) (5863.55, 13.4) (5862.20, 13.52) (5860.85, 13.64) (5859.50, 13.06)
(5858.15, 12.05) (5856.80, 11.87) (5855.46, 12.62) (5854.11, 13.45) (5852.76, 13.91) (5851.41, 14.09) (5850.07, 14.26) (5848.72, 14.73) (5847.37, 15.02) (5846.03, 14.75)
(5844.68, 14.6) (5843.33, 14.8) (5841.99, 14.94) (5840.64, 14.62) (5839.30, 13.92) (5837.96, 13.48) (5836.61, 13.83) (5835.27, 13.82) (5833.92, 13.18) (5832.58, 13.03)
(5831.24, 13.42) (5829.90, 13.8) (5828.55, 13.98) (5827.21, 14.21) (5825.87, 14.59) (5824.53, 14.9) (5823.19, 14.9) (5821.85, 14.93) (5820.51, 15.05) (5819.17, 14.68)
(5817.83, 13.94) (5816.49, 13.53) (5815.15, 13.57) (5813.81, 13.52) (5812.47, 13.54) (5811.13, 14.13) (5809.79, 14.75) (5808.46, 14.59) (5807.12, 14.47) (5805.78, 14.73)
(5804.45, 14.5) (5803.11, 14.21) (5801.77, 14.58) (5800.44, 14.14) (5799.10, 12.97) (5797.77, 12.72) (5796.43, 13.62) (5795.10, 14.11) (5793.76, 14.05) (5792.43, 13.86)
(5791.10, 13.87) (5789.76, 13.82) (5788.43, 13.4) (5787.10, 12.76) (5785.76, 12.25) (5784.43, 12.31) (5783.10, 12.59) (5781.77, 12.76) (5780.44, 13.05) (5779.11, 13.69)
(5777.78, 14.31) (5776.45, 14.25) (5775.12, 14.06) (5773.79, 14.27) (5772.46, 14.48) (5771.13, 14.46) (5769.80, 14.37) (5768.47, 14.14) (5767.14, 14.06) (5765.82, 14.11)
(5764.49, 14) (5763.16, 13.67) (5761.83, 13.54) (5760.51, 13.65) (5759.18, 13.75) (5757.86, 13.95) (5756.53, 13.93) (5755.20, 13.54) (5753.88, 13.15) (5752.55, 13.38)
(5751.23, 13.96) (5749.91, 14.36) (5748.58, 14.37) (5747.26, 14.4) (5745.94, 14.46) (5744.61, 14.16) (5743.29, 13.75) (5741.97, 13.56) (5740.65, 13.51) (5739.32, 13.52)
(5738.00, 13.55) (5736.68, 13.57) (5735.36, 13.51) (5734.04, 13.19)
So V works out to 1.1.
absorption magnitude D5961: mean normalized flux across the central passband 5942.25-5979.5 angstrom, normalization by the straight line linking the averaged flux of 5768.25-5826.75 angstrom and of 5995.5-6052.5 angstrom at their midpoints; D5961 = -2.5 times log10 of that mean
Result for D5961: 0.03 mag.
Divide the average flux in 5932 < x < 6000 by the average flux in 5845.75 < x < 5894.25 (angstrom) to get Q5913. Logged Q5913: 1.22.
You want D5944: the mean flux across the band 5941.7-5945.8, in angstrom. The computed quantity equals 14.1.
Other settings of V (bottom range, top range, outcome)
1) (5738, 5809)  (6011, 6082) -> 1.07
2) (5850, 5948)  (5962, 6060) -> 1.21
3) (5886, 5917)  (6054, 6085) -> 1.67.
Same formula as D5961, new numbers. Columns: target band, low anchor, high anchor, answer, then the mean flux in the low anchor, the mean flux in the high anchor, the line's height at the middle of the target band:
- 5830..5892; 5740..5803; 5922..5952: 0.126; 13.8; 13.8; 13.8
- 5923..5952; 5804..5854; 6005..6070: 0.042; 14.2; 14.6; 14.4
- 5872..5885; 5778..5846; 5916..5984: 0.210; 13.9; 13.7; 13.8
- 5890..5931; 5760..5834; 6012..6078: 0.313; 13.9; 14.7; 14.3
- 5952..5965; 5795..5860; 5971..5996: 0.022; 14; 13.9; 13.9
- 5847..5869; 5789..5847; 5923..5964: 0.049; 14.1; 13.8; 14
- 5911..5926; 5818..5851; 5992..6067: 0.119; 14.3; 14.5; 14.4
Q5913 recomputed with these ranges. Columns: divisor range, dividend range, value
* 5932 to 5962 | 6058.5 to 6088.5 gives 1.08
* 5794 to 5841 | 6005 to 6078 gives 1.04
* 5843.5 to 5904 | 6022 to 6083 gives 1.37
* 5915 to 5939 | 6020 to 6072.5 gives 1.11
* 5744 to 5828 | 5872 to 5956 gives 0.83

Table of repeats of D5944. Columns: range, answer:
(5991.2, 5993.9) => 14.5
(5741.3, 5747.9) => 14.1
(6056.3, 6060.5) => 14.7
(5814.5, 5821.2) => 14.2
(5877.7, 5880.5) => 10.8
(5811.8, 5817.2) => 13.5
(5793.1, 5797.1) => 13.9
